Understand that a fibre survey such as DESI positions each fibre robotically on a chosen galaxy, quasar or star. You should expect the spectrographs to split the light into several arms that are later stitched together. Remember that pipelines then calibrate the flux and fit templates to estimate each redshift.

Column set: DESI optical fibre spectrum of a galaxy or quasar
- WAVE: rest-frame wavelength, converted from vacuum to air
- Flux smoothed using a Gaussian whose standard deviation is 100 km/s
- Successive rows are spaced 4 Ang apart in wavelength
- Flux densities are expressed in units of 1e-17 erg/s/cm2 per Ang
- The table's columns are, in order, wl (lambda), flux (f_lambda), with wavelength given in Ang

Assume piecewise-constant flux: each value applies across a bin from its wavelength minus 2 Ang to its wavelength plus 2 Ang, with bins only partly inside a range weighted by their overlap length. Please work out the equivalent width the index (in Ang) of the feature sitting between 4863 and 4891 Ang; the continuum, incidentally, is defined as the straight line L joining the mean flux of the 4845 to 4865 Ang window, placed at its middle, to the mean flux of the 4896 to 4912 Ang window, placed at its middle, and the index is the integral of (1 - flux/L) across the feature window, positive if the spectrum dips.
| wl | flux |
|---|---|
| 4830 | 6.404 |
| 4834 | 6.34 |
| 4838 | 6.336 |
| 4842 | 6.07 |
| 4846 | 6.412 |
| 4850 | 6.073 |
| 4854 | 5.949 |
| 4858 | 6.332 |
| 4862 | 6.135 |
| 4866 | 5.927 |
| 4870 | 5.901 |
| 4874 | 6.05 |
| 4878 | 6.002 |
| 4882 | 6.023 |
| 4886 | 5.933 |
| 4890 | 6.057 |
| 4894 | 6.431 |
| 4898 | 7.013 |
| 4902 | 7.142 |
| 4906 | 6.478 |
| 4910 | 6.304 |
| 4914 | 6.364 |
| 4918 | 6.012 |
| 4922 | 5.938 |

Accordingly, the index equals 1.86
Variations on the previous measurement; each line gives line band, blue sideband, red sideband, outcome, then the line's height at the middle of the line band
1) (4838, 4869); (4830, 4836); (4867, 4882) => 0.2 Ang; 6.18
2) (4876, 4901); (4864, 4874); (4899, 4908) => 0.7 Ang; 6.45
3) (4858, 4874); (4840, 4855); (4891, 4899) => 0.7 Ang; 6.32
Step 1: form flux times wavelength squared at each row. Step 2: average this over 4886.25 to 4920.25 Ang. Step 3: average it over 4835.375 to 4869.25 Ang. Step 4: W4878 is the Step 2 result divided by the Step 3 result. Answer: 1.1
